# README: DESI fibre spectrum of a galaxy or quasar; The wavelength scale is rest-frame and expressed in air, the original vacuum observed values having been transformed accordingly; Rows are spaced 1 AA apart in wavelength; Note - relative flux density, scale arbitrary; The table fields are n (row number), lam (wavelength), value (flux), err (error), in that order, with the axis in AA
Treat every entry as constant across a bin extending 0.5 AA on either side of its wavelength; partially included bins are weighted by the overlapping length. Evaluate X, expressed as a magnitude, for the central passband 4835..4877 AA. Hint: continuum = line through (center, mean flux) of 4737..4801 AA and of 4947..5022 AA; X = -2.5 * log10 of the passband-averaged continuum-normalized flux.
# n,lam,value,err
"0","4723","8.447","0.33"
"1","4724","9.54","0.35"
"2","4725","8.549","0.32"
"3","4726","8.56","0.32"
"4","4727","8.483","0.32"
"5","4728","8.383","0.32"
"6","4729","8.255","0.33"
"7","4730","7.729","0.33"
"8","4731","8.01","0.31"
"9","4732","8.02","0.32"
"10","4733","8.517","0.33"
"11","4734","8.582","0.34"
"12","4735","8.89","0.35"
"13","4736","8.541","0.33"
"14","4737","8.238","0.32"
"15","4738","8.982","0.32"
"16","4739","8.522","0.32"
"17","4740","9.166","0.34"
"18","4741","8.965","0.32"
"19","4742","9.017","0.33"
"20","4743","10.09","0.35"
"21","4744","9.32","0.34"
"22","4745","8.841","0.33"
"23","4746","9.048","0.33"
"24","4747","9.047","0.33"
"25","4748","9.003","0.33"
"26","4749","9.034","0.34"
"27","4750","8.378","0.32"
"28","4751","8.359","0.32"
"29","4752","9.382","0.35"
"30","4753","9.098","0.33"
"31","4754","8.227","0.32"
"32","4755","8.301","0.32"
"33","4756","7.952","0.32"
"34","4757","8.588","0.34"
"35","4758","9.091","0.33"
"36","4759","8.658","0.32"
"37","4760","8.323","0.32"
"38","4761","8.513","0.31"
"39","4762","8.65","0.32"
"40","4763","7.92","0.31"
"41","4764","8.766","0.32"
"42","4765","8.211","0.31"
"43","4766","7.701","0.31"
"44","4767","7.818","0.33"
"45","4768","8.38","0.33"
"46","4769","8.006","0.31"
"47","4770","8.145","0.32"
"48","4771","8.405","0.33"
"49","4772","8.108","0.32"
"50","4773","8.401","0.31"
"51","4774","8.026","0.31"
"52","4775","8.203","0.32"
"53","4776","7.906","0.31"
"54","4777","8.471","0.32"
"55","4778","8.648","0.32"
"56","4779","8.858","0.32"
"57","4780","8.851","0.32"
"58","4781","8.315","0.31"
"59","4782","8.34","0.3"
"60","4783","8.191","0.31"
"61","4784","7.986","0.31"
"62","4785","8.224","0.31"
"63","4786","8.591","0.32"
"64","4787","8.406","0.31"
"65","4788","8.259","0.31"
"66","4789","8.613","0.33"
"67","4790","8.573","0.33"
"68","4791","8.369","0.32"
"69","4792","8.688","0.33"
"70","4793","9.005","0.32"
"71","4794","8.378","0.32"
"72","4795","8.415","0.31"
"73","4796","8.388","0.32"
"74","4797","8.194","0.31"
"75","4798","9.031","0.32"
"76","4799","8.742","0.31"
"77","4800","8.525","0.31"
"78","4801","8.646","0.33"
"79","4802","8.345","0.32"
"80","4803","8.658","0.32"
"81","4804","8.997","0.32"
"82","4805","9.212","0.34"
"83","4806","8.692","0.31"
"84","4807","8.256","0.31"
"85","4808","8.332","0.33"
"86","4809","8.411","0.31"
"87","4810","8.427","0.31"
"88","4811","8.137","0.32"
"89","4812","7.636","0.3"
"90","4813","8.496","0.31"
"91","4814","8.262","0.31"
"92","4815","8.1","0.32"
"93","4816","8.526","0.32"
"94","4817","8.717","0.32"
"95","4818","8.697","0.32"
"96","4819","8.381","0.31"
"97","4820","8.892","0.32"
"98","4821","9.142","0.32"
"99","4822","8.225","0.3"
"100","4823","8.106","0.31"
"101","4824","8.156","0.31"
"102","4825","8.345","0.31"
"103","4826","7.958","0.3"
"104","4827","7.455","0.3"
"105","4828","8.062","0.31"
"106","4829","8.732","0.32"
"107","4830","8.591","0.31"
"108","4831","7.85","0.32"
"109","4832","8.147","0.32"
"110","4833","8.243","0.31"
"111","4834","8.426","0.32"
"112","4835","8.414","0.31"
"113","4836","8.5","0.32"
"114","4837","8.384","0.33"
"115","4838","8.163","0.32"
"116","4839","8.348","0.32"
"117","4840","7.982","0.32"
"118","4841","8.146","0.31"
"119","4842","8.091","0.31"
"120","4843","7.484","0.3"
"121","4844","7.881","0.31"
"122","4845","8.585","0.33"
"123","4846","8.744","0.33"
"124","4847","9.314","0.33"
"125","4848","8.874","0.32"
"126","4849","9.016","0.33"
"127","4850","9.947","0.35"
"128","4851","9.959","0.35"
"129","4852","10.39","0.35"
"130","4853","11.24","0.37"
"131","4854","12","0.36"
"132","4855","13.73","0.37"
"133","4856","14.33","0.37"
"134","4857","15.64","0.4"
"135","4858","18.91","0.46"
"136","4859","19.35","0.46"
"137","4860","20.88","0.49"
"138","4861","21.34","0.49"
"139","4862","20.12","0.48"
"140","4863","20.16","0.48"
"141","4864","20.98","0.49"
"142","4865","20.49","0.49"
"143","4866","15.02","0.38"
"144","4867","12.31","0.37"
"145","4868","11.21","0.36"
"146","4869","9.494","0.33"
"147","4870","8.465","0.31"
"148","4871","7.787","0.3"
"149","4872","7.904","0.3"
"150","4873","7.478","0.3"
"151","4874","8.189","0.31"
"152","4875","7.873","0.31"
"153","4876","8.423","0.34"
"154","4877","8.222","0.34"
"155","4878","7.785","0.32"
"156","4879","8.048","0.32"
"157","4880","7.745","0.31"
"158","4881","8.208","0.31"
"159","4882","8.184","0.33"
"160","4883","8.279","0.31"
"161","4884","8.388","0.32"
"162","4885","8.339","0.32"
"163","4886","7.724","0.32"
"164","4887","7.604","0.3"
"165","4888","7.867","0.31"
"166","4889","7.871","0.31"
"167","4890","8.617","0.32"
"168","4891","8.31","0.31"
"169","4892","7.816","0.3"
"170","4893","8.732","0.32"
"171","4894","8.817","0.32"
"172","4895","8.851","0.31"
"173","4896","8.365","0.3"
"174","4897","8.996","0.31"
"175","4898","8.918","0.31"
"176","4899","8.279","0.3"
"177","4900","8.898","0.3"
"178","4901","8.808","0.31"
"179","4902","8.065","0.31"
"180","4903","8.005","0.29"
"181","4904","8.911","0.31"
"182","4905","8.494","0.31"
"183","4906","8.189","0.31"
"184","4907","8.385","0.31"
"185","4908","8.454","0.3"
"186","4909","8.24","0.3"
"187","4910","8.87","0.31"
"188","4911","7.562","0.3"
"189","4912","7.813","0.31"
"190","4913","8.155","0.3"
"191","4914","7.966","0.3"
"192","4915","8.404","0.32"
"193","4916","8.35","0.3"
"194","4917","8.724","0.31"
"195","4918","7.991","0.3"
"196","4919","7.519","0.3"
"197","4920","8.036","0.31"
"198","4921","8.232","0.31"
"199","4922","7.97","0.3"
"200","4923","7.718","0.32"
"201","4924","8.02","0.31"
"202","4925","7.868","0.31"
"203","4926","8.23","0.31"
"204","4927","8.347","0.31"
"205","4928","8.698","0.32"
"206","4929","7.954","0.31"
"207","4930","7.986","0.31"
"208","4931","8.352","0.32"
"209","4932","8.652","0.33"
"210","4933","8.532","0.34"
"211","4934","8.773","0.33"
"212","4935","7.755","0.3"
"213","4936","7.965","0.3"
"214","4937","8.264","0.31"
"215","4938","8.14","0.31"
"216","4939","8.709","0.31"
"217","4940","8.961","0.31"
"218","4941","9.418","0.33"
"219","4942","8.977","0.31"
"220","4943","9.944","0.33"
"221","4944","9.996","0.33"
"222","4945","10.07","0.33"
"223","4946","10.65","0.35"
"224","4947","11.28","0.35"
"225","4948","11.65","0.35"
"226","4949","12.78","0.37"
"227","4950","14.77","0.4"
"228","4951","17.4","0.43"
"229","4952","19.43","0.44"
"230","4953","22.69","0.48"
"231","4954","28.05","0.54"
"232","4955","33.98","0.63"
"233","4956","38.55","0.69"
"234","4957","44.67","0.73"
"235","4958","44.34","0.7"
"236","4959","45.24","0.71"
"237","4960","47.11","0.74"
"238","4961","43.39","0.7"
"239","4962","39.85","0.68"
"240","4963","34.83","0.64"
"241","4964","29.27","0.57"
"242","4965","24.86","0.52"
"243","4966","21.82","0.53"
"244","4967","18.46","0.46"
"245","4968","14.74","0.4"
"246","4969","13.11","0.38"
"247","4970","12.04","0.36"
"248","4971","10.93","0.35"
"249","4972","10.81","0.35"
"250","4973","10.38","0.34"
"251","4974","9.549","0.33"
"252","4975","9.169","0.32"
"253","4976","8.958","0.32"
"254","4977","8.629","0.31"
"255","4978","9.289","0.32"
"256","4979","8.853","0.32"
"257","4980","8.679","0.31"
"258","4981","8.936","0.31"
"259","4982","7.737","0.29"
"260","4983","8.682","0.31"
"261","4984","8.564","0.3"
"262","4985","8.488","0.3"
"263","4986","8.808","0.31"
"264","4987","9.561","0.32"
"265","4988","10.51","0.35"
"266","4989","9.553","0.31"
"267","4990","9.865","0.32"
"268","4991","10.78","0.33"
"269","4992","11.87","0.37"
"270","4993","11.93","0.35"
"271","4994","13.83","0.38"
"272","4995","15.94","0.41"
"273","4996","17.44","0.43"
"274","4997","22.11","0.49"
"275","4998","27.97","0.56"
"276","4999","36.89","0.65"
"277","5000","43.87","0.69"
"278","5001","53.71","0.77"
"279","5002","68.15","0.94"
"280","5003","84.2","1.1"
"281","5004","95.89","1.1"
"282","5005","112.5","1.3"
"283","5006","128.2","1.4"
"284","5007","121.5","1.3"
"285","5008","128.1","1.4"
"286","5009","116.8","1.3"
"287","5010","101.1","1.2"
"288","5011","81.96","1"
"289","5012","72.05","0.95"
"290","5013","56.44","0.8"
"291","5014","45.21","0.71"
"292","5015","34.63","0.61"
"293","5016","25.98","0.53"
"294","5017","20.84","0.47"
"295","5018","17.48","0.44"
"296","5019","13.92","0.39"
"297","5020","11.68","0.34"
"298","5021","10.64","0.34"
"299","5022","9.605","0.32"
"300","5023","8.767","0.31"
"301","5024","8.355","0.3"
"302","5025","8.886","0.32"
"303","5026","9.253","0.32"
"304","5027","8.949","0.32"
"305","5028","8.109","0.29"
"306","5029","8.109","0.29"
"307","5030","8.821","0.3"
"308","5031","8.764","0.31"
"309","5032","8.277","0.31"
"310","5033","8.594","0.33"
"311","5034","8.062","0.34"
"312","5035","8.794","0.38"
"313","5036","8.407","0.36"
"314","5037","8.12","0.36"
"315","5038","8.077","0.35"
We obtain 0.49 mag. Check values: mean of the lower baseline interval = 8.55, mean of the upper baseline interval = 32.6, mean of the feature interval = 11.7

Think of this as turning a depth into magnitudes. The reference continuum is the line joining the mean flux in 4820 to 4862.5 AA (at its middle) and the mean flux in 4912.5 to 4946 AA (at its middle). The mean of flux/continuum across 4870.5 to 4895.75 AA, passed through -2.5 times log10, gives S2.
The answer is 0.17 mag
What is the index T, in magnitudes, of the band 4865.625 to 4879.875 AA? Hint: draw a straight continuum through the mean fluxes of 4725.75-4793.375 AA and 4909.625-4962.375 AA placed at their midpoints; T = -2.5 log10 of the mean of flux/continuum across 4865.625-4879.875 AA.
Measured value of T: 0.35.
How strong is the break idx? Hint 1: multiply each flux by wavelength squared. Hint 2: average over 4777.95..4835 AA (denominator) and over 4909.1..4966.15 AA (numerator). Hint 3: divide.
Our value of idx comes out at 1.97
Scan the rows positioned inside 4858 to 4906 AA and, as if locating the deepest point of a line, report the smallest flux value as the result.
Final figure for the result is 7.478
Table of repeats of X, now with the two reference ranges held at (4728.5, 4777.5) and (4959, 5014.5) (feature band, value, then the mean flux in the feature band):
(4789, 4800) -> 0.48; 8.58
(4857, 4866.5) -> 0.09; 19.5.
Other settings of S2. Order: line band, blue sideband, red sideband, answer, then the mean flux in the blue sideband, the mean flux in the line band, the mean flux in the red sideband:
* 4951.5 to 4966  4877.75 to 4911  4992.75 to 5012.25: 0.25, 8.33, 35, 68.4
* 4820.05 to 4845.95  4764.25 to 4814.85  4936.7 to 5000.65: 0.28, 8.4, 8.24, 17.9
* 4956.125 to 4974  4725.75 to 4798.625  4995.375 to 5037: 0.24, 8.51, 27.1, 40.5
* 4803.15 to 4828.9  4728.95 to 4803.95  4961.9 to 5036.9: 0.45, 8.53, 8.39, 28.3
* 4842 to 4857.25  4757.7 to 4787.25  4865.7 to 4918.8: -0.22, 8.33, 10.3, 8.51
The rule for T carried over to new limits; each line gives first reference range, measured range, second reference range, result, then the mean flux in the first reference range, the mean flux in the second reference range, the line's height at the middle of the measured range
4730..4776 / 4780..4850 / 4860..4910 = 0.09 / 8.55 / 9.93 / 9.2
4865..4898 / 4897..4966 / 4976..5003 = -0.02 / 8.84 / 18.8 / 13.4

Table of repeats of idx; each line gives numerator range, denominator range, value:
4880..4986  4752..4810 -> 1.61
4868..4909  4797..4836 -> 1.02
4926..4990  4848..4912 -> 1.55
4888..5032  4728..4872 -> 2.40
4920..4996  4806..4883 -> 1.54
